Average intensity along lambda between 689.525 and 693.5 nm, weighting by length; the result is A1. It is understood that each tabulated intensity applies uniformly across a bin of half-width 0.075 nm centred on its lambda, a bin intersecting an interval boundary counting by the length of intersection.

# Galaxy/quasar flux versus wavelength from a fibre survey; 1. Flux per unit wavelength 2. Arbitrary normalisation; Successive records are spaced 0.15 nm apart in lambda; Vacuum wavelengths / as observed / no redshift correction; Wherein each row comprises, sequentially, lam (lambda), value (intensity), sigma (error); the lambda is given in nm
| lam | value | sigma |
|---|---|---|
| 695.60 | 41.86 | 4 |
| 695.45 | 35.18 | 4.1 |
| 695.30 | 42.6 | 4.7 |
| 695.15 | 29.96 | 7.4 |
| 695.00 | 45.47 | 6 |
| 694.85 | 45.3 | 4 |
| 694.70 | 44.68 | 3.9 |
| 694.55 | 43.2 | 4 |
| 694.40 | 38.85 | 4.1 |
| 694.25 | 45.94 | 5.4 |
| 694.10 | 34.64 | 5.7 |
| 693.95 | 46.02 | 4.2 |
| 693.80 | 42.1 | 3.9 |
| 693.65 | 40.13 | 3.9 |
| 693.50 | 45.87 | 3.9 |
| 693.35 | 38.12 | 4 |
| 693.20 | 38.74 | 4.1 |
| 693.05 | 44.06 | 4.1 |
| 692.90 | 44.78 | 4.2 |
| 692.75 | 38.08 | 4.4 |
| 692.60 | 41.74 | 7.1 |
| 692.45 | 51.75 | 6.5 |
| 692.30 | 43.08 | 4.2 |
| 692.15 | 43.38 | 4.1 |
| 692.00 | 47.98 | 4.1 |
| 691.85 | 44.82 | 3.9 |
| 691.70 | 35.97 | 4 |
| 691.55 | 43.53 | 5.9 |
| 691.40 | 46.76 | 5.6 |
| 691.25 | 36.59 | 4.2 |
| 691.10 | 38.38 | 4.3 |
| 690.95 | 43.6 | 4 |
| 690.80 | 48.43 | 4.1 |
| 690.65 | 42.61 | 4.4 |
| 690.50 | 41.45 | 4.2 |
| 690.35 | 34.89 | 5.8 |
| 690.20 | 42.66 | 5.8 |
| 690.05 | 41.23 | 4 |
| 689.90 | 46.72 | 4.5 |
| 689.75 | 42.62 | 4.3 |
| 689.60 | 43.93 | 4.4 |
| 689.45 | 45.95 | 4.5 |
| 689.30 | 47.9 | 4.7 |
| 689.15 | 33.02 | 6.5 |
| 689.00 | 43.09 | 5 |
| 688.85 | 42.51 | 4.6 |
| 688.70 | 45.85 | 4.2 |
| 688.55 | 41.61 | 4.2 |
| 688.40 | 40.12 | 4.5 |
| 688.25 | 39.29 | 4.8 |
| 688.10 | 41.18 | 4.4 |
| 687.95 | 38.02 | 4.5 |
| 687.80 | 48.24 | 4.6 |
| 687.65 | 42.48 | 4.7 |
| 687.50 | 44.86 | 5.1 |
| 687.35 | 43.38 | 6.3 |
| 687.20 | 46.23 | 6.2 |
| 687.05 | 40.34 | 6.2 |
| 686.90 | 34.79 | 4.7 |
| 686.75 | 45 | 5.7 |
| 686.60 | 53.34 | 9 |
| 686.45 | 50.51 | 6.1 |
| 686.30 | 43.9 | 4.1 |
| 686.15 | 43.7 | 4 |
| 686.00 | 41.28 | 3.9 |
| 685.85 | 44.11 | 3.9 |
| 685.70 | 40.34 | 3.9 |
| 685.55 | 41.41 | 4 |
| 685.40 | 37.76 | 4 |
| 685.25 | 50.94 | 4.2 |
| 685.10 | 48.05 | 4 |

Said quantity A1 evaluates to 42.6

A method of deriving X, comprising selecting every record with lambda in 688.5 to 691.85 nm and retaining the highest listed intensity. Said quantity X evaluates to 48.43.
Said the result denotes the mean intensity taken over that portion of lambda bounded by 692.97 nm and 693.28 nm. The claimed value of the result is 41.4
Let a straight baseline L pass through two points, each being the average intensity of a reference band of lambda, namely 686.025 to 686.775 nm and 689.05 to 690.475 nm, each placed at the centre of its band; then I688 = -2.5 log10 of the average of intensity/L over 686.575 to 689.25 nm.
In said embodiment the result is 0.06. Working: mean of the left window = 47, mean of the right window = 42.1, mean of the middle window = 42.3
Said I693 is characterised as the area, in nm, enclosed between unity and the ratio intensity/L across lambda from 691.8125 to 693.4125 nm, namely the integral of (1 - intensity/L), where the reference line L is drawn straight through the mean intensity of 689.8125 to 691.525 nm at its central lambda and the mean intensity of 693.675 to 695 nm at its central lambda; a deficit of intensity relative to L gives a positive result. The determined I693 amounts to -0.034 nm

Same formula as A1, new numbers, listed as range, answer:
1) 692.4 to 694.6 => 42.1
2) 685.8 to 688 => 44.1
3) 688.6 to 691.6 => 42.6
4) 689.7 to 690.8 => 42.2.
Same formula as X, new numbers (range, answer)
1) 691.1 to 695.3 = 51.75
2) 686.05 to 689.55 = 53.34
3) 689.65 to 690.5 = 46.72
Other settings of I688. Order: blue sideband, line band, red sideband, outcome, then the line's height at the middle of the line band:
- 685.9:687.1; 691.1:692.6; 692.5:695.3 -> -0.026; 42.4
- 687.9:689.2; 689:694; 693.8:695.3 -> -0.038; 41.2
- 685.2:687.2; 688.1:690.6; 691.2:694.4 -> 0.028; 43.1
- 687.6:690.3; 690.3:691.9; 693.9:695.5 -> 0.010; 42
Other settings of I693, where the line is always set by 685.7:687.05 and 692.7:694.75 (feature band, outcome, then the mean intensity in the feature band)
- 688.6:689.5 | 0.007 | 42.9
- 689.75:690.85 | 0.011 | 42.4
